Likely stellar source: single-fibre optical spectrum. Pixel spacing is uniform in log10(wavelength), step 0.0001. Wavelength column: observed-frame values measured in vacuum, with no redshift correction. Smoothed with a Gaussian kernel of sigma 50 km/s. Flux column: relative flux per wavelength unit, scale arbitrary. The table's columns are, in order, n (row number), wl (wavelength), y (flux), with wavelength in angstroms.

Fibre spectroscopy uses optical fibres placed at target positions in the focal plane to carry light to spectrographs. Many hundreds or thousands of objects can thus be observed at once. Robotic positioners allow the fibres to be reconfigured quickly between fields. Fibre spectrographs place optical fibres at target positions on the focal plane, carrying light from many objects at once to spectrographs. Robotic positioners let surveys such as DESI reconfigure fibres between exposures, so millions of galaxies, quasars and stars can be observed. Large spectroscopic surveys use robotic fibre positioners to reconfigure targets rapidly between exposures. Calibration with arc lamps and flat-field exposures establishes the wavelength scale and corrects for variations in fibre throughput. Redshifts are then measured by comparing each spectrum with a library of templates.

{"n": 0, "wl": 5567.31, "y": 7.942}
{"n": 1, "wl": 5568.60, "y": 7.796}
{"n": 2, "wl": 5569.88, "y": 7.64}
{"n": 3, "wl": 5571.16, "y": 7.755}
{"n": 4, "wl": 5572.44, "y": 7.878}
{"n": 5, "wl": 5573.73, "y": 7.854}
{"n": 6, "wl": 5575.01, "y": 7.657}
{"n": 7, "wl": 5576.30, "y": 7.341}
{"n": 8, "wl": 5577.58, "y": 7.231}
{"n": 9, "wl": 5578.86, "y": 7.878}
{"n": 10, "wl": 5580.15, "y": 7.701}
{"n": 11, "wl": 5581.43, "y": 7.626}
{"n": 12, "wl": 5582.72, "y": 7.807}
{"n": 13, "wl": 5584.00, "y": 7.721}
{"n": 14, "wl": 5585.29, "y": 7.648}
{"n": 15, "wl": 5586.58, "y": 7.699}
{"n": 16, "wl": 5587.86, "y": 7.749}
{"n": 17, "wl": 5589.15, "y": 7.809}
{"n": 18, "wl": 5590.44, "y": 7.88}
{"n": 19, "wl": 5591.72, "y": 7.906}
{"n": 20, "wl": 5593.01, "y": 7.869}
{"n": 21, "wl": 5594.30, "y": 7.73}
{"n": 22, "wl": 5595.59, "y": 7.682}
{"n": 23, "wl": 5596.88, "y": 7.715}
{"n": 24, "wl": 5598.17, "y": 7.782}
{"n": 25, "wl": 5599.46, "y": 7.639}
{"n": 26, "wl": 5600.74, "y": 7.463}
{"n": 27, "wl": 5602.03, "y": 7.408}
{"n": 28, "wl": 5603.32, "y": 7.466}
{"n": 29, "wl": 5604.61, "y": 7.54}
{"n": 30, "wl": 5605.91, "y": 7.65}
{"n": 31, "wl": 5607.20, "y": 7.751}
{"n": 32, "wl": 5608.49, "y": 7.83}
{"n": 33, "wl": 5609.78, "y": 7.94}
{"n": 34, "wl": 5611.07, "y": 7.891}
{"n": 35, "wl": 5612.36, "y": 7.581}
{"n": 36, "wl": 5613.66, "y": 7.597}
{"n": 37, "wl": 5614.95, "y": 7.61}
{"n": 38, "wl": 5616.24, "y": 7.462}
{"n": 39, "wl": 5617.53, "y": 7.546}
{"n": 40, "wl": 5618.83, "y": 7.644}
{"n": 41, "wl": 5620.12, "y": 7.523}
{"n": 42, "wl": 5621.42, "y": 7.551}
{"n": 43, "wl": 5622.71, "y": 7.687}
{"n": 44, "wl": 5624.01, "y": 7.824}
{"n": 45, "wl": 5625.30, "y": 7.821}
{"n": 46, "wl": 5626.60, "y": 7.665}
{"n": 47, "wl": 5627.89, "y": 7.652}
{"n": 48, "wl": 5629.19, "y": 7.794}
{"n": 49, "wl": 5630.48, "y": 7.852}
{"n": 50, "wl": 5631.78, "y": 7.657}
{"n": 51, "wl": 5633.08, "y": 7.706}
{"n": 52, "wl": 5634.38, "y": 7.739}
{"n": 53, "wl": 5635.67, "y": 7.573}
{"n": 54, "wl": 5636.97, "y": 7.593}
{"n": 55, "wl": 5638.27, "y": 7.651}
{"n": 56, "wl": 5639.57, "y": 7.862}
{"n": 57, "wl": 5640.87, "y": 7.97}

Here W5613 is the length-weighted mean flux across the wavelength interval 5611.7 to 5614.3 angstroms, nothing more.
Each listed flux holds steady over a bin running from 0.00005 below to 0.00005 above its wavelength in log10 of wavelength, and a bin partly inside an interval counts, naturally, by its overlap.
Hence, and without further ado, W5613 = 7.58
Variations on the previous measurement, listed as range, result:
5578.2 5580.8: 7.8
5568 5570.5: 7.72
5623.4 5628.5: 7.75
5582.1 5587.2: 7.72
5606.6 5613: 7.81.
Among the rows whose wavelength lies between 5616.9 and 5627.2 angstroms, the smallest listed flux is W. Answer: 7.523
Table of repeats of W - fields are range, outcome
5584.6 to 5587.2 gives 7.648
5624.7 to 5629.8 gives 7.652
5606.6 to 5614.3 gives 7.581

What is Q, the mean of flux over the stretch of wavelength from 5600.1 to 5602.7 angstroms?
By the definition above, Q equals 7.45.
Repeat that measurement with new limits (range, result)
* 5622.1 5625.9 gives 7.78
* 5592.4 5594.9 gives 7.79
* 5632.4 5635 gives 7.7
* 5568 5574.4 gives 7.79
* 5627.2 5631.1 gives 7.78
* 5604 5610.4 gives 7.74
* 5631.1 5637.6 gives 7.65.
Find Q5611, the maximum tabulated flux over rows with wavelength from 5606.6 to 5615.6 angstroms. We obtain 7.94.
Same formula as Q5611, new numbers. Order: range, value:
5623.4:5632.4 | 7.852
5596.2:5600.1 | 7.782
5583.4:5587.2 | 7.721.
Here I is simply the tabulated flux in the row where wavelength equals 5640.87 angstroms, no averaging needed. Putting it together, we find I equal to 7.97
